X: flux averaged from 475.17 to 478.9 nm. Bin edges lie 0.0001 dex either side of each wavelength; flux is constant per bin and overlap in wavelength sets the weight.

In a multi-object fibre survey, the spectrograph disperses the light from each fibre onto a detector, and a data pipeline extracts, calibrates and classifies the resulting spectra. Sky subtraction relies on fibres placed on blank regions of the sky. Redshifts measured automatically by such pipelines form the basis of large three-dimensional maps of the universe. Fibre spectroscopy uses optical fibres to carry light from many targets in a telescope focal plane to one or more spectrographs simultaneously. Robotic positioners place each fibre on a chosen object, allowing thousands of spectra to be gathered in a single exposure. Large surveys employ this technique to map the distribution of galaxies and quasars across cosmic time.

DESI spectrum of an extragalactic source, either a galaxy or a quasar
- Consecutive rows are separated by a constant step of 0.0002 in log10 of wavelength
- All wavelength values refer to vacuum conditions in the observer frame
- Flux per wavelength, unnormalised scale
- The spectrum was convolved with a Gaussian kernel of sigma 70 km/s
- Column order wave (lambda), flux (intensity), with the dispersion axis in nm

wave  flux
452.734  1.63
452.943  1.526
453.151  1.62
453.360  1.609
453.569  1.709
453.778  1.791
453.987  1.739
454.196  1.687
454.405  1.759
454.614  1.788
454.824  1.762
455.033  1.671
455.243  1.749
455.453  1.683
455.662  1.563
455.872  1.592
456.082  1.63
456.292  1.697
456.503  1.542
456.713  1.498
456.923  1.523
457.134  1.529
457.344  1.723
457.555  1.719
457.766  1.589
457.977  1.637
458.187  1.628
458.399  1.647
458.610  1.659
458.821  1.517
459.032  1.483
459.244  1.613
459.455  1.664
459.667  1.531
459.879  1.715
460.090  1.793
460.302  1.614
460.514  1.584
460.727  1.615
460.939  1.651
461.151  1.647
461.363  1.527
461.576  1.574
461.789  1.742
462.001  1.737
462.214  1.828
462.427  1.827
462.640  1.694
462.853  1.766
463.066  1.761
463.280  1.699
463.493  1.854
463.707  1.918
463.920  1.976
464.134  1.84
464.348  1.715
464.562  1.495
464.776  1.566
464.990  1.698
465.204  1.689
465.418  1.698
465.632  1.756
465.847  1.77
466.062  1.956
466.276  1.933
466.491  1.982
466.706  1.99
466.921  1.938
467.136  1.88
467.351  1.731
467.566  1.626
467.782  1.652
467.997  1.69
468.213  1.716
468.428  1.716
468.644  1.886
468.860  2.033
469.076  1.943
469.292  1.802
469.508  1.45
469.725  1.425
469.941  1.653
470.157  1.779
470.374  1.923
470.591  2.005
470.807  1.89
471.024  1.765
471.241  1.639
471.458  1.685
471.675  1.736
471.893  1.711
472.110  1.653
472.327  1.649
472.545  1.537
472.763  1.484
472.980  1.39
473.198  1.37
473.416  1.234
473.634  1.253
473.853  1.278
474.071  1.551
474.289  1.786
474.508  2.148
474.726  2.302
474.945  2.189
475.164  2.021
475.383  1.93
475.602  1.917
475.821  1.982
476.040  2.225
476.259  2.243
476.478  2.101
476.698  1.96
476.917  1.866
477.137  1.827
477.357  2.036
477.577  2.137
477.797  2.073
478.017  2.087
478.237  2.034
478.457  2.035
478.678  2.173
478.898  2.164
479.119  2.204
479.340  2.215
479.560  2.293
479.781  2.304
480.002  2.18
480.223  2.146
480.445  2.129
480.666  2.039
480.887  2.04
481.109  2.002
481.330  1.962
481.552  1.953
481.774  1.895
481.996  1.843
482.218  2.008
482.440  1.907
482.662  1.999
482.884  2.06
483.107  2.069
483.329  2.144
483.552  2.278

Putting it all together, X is 2.04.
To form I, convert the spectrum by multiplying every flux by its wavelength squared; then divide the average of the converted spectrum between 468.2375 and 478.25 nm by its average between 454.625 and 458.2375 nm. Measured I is 1.19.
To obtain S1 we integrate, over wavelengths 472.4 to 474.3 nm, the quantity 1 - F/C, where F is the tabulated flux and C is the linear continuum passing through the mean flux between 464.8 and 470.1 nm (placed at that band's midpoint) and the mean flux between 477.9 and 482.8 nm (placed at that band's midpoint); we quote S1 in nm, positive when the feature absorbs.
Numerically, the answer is 0.49 nm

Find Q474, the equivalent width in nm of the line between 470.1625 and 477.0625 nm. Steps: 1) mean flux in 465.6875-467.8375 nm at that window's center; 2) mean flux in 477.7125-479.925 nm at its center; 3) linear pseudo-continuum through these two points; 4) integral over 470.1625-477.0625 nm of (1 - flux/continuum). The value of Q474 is 0.812 nm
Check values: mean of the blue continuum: 1.85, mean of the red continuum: 2.16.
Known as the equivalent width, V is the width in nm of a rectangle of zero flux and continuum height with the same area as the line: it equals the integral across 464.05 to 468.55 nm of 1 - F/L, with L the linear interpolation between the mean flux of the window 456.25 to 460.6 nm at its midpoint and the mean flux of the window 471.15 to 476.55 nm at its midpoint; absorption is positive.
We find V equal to -0.202 nm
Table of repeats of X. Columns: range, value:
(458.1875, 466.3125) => 1.7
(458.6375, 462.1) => 1.63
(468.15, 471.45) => 1.77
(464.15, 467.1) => 1.79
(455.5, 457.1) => 1.58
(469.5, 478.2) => 1.8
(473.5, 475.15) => 1.79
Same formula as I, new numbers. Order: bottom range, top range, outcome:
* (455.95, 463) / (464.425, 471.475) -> 1.12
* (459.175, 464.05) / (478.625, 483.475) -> 1.32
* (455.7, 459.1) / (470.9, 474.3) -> 1.03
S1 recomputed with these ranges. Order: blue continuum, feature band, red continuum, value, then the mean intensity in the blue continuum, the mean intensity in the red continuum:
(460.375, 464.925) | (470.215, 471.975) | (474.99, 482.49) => 0.09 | 1.71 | 2.06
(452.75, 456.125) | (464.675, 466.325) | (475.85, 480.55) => 0.11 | 1.68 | 2.11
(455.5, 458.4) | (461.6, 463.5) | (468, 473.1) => -0.12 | 1.61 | 1.71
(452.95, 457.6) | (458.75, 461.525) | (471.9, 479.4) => 0.16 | 1.66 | 1.88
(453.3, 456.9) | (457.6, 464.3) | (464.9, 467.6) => 0.25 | 1.67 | 1.83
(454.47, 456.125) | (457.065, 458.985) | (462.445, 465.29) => 0.09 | 1.68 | 1.75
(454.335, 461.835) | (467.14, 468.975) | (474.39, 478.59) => 0.10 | 1.63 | 2.06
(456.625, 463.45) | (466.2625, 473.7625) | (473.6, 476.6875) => 0.55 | 1.65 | 1.94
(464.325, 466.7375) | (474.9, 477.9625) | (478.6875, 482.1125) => -0.04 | 1.77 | 2.09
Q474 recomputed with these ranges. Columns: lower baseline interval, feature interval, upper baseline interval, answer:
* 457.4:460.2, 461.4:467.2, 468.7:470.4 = -0.32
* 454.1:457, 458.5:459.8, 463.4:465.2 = 0.09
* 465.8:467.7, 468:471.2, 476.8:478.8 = 0.22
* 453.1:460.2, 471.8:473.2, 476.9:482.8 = 0.27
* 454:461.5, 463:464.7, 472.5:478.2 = -0.07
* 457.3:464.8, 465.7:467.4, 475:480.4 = -0.08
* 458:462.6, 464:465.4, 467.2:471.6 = 0.02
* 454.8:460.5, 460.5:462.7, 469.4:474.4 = -0.08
